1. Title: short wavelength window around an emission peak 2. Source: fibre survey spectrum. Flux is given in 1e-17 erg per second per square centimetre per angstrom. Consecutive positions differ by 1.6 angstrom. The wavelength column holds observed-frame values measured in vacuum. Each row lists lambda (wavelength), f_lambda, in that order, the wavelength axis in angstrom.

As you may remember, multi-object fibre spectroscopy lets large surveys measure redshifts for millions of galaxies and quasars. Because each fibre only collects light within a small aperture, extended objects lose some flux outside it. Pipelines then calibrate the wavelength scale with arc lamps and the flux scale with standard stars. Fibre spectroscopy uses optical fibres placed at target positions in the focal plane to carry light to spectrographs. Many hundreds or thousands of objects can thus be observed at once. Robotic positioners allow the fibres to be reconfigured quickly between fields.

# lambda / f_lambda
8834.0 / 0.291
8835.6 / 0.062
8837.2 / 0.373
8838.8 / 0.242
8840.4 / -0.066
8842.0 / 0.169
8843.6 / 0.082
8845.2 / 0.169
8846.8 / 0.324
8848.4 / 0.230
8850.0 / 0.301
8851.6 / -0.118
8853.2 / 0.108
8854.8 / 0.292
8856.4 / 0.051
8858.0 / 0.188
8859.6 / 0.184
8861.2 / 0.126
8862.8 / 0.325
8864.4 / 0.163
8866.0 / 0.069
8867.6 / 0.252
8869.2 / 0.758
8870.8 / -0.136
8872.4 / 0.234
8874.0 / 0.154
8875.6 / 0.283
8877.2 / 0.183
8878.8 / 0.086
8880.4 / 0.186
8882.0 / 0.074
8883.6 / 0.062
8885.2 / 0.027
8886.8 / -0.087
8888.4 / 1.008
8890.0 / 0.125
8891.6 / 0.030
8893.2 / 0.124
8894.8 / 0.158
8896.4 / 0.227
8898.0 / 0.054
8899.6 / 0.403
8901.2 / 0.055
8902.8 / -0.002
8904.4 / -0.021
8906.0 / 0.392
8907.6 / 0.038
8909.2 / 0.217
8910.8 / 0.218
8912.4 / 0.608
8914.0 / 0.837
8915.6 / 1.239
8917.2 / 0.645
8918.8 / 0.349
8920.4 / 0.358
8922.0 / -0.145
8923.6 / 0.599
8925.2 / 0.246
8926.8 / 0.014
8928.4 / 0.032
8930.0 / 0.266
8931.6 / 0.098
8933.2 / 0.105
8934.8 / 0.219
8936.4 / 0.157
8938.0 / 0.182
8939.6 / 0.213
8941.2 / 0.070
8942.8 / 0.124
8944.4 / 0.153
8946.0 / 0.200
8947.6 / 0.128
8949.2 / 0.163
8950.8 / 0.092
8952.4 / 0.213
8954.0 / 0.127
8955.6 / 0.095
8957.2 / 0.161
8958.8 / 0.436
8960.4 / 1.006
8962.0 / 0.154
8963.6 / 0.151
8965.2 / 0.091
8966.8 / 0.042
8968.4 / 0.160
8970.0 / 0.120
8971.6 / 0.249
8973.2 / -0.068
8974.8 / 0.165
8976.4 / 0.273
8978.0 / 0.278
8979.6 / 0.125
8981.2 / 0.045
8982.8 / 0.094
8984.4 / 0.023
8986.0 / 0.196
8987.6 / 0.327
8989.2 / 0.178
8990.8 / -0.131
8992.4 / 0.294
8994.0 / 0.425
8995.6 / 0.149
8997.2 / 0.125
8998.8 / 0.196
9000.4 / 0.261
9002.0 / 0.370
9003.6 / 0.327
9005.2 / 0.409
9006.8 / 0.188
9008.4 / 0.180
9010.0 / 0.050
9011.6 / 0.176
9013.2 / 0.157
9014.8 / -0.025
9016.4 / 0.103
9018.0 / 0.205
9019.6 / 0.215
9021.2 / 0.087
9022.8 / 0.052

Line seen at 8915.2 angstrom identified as H-beta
